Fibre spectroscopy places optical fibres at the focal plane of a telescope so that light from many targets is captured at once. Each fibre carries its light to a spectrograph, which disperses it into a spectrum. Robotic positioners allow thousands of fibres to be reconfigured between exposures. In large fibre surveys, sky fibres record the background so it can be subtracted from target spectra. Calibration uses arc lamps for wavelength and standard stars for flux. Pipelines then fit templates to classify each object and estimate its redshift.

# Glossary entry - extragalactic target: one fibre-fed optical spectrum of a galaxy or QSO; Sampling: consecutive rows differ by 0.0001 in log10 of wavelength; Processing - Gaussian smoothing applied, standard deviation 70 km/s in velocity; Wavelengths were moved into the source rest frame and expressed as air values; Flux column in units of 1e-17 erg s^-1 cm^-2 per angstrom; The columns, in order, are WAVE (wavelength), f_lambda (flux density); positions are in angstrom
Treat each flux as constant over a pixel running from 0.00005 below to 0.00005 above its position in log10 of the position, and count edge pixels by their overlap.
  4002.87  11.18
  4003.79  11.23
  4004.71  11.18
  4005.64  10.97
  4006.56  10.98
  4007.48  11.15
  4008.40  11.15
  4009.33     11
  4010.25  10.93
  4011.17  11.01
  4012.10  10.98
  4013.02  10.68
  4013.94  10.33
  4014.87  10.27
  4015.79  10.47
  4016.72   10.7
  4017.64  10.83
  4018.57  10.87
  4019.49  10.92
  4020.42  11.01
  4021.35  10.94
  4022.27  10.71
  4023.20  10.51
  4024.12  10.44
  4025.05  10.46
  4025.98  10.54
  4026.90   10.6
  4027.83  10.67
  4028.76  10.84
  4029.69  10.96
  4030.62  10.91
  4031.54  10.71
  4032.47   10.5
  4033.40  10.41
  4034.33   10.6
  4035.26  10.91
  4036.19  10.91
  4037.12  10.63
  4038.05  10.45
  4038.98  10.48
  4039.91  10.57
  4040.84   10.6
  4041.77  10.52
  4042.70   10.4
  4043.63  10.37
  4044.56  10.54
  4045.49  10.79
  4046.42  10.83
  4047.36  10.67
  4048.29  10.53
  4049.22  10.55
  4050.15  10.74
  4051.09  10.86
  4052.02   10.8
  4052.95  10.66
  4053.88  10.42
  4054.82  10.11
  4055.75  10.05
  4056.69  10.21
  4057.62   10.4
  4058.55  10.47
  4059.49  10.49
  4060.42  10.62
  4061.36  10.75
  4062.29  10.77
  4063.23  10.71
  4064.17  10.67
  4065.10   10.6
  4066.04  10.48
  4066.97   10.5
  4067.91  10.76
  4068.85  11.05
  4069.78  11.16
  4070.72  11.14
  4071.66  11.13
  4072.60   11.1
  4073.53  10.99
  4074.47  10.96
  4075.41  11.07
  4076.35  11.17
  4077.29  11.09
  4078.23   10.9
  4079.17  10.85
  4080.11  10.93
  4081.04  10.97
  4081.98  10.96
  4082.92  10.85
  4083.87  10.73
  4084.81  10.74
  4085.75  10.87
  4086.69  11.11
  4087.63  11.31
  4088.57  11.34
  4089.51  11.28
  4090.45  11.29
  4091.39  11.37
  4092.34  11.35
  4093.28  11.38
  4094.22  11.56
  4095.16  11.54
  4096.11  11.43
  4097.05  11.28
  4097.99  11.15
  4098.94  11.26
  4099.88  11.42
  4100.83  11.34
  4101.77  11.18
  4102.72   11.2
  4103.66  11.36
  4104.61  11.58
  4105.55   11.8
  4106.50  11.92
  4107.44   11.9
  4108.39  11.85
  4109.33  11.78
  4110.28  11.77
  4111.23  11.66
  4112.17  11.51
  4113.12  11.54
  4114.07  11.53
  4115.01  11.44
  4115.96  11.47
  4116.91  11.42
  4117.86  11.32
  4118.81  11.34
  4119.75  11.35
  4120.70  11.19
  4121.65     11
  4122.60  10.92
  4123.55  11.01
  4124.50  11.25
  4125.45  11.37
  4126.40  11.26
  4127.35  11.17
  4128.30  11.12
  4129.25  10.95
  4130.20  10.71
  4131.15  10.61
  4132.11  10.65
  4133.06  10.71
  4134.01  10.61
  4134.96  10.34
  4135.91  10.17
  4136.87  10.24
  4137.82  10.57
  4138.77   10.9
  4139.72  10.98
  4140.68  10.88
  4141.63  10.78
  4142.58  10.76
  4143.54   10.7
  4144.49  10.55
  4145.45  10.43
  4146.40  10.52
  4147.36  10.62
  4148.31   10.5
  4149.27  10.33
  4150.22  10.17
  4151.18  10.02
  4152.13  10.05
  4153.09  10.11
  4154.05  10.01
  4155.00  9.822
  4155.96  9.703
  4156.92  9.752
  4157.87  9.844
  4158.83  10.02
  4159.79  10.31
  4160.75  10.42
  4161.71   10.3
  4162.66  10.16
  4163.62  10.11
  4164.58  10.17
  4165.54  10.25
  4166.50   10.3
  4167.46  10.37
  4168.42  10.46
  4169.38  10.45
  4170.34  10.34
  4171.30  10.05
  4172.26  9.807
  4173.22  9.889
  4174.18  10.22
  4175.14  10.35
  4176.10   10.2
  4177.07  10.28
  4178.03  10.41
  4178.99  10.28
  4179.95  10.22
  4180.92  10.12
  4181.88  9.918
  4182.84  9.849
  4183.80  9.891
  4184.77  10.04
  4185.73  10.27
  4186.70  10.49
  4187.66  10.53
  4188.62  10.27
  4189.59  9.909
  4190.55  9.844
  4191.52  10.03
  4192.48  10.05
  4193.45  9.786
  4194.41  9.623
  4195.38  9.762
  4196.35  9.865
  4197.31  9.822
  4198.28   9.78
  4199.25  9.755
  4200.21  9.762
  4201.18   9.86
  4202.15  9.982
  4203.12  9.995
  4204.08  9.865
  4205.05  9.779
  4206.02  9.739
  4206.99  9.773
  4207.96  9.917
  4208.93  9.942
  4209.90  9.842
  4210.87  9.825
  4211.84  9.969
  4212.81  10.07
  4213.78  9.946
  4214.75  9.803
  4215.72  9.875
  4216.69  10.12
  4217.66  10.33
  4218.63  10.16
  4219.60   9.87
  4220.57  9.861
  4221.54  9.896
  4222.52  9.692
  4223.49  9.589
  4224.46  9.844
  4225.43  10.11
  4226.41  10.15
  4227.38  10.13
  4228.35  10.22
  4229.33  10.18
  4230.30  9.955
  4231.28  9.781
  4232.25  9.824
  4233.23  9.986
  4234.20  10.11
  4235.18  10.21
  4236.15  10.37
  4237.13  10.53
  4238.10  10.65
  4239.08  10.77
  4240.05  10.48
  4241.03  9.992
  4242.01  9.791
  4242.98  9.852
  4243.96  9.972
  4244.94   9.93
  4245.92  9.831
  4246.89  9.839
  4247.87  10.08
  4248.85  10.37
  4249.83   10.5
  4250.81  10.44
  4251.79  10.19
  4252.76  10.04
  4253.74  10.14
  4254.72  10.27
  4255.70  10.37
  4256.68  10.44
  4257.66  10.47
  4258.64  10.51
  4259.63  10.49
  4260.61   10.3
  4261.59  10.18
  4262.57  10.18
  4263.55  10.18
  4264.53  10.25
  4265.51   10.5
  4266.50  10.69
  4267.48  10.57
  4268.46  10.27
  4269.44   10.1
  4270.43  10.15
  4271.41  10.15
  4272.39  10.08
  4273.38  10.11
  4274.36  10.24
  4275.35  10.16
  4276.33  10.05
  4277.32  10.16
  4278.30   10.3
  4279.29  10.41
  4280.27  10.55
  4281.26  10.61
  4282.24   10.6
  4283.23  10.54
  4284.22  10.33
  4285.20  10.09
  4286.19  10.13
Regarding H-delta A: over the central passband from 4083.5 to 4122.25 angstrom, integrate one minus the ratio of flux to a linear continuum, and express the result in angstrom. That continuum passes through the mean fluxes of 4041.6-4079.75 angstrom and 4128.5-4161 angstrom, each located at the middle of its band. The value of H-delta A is -3.1 angstrom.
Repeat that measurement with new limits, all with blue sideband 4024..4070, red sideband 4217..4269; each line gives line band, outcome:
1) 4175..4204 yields 0.8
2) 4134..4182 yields 0.4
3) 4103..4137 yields -2.5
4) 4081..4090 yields -0.4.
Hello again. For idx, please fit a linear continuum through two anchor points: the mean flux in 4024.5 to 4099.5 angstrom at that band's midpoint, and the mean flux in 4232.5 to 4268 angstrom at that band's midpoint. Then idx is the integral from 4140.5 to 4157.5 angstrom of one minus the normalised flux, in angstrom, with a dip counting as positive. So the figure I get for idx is 0.4 angstrom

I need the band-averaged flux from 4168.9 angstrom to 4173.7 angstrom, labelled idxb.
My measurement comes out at 10.1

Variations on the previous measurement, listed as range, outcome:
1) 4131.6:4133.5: 10.6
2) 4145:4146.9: 10.5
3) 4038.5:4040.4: 10.5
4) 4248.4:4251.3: 10.4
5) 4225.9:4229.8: 10.2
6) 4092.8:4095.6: 11.5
